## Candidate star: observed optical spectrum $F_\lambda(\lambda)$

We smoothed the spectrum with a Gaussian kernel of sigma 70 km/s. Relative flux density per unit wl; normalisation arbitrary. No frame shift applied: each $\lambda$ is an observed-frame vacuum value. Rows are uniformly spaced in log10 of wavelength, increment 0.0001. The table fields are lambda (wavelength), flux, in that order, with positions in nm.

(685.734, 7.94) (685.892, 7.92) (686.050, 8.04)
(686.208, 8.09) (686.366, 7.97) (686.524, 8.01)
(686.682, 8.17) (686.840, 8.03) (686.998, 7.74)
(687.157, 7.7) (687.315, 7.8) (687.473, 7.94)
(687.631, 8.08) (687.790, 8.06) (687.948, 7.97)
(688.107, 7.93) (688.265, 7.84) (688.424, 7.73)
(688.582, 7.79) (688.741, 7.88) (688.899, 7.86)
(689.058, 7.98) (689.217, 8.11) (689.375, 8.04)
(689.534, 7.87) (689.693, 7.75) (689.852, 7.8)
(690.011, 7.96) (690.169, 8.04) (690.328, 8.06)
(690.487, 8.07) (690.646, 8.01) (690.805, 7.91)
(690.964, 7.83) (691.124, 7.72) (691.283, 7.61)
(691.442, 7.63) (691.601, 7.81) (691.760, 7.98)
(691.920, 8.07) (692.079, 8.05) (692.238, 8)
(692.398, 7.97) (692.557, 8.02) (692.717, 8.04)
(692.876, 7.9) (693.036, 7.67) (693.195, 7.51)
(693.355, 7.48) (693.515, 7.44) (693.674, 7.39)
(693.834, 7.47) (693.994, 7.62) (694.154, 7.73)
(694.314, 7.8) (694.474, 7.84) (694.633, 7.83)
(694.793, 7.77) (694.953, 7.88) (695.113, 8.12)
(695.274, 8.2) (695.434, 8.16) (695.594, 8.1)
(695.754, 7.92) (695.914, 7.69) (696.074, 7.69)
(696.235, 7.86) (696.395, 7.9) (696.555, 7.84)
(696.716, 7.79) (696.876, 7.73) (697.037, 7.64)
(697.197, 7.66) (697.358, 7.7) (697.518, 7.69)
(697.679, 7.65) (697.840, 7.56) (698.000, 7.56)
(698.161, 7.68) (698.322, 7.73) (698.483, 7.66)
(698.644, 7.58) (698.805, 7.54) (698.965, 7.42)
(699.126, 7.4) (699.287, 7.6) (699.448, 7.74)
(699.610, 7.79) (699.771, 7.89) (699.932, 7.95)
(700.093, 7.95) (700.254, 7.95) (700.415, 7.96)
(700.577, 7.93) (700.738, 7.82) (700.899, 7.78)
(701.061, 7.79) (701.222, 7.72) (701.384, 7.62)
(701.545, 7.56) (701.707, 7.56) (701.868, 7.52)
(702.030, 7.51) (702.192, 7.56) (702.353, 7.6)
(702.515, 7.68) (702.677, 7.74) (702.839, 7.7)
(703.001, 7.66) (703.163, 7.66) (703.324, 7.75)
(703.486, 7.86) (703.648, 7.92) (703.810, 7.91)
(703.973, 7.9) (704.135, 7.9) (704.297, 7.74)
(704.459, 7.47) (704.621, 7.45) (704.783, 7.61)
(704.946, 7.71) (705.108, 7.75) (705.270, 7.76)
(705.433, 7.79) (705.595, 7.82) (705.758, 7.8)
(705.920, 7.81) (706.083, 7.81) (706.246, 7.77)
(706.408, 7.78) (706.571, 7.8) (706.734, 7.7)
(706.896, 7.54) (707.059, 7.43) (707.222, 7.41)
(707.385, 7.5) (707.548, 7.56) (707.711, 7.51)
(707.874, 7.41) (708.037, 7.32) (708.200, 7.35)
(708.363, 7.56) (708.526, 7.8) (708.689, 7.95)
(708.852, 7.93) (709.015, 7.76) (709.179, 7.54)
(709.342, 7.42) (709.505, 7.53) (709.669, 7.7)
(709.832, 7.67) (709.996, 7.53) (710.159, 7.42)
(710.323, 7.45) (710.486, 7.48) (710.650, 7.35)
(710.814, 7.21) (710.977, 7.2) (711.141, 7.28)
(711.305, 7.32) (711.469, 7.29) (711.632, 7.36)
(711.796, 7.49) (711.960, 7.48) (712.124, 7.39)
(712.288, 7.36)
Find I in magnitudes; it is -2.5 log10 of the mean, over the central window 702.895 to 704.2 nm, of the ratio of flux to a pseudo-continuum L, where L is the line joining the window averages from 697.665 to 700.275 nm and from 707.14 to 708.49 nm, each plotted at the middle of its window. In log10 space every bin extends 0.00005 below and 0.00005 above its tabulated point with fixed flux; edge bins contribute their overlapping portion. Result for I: -0.04 mag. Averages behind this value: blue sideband 7.68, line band 7.82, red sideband 7.46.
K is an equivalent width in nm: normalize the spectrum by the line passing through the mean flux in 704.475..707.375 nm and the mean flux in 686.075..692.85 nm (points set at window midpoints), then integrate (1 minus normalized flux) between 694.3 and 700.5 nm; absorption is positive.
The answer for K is 0.02 nm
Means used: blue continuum 7.93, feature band 7.78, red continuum 7.68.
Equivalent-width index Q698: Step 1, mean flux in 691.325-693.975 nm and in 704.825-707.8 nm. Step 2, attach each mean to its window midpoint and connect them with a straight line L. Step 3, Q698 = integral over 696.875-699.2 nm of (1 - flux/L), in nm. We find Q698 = 0.04 nm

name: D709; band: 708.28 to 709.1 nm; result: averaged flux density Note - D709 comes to 7.8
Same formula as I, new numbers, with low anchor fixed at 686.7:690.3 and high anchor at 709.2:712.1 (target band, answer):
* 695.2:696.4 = -0.03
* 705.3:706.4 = -0.04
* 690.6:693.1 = -0.01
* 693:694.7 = 0.03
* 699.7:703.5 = -0.02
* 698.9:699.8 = 0.01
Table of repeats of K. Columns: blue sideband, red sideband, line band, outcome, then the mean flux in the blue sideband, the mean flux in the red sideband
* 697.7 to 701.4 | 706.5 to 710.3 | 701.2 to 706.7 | -0.04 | 7.72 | 7.58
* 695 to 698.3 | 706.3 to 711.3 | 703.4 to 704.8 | -0.02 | 7.81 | 7.53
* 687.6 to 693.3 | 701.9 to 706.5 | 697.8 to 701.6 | 0.03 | 7.9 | 7.73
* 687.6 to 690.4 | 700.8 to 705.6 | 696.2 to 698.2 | 0.02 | 7.93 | 7.7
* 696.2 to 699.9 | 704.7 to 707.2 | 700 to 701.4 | -0.03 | 7.68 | 7.72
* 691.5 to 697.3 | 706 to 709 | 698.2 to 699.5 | 0.03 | 7.82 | 7.62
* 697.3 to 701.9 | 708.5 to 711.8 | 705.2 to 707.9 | -0.03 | 7.7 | 7.5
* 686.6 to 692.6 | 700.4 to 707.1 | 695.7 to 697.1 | 0.01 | 7.92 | 7.72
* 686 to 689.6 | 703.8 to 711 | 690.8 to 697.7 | 0.03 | 7.94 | 7.62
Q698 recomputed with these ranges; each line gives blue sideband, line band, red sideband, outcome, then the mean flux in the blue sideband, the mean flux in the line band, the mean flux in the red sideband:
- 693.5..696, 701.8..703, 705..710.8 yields 0.01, 7.82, 7.61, 7.62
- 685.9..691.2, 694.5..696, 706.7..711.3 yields -0.03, 7.93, 7.96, 7.51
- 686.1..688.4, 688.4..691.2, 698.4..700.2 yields -0.01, 7.95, 7.92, 7.69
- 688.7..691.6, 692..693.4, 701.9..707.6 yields 0.00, 7.9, 7.86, 7.69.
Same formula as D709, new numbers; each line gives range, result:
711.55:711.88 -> 7.44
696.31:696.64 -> 7.87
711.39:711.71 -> 7.34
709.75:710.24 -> 7.55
